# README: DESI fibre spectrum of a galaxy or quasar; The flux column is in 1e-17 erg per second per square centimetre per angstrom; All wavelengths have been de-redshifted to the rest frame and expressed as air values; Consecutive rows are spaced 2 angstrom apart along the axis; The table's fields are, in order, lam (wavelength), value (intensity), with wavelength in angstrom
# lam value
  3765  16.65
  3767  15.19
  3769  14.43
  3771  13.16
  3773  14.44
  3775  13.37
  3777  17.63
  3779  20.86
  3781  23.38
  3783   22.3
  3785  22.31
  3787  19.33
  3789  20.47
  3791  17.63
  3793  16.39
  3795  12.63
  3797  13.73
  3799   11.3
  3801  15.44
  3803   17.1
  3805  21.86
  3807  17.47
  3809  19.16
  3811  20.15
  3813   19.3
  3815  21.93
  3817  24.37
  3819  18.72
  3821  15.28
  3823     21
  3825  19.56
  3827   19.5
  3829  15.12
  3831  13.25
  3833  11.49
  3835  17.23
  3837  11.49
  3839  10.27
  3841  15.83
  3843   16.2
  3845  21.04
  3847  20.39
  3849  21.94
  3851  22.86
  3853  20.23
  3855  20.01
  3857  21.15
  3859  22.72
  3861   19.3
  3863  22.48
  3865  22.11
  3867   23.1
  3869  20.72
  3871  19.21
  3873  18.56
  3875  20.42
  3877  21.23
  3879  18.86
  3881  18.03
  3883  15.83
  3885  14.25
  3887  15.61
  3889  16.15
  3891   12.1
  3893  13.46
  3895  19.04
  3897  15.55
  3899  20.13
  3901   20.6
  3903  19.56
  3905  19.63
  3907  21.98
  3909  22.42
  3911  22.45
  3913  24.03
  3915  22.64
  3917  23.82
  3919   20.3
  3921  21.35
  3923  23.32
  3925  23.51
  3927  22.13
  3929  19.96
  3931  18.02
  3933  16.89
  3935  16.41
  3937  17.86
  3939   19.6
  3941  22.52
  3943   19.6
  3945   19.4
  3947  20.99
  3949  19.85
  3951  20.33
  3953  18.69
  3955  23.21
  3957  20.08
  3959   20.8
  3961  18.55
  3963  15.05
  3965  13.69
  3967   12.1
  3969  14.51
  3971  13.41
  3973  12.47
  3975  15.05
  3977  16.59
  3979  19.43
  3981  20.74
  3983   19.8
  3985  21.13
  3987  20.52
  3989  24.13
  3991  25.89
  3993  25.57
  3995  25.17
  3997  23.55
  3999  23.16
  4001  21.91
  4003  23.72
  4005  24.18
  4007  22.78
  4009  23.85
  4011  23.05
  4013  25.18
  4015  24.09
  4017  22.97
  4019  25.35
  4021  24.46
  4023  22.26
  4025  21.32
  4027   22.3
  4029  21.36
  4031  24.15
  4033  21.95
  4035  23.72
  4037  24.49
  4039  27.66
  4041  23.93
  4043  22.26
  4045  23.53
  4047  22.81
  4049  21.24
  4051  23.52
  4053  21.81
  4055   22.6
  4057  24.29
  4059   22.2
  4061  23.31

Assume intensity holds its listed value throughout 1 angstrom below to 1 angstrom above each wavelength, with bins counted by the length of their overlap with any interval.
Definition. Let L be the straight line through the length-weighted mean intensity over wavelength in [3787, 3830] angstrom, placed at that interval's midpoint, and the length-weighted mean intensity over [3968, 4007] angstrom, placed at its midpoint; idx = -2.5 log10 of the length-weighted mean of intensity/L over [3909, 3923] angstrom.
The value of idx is -0.15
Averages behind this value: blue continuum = 18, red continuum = 20.6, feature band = 22.5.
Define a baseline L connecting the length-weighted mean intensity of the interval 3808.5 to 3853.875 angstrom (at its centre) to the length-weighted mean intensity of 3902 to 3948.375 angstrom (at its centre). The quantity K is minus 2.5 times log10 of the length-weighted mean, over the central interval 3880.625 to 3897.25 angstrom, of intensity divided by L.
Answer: 0.27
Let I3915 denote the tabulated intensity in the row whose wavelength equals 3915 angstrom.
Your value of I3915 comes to 22.64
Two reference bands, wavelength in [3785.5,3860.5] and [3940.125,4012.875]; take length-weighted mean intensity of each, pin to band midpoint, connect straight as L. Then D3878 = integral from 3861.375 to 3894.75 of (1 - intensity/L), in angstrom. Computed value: 0.8 angstrom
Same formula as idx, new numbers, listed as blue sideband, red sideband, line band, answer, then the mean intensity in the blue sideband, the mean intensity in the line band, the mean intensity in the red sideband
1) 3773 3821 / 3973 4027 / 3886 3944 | 0.06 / 18.4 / 19.7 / 22.3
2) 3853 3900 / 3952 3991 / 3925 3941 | -0.05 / 18.7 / 19.2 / 18.1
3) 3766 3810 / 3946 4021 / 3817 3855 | 0.03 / 17.3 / 17.6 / 20.6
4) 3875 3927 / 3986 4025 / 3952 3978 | 0.32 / 19.5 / 16.5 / 23.7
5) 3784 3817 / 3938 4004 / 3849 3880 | -0.12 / 18.1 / 20.9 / 19.7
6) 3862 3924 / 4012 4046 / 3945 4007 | 0.12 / 19.6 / 19.9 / 23.6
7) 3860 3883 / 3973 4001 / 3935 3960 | 0.04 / 20.2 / 20.1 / 21.3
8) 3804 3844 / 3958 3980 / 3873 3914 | -0.12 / 17.5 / 18.6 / 15.6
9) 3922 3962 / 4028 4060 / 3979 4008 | -0.06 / 20.1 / 22.9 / 23.2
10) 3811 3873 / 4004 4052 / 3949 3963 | 0.10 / 18.9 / 19.9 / 23.4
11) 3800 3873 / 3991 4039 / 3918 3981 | 0.17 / 18.9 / 18.6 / 23.6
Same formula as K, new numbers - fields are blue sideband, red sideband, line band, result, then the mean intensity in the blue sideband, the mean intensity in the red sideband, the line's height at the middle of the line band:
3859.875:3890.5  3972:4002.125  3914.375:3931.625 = -0.10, 19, 21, 19.8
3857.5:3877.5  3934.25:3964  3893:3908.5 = 0.07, 21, 19.6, 20.4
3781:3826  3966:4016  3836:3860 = 0.03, 18.6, 20.9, 19.2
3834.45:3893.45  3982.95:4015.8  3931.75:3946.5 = 0.13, 18.5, 23.5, 21.3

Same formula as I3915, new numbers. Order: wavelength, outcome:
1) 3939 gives 19.6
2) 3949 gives 19.85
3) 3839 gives 10.27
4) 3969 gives 14.51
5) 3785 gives 22.31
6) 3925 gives 23.51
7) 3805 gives 21.86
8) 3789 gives 20.47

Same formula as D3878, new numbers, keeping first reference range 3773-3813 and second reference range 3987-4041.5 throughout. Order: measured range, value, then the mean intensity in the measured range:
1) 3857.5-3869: -1.2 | 21.8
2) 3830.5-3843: 3.7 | 13.5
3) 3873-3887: 1.6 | 18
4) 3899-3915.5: -0.5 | 21.5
